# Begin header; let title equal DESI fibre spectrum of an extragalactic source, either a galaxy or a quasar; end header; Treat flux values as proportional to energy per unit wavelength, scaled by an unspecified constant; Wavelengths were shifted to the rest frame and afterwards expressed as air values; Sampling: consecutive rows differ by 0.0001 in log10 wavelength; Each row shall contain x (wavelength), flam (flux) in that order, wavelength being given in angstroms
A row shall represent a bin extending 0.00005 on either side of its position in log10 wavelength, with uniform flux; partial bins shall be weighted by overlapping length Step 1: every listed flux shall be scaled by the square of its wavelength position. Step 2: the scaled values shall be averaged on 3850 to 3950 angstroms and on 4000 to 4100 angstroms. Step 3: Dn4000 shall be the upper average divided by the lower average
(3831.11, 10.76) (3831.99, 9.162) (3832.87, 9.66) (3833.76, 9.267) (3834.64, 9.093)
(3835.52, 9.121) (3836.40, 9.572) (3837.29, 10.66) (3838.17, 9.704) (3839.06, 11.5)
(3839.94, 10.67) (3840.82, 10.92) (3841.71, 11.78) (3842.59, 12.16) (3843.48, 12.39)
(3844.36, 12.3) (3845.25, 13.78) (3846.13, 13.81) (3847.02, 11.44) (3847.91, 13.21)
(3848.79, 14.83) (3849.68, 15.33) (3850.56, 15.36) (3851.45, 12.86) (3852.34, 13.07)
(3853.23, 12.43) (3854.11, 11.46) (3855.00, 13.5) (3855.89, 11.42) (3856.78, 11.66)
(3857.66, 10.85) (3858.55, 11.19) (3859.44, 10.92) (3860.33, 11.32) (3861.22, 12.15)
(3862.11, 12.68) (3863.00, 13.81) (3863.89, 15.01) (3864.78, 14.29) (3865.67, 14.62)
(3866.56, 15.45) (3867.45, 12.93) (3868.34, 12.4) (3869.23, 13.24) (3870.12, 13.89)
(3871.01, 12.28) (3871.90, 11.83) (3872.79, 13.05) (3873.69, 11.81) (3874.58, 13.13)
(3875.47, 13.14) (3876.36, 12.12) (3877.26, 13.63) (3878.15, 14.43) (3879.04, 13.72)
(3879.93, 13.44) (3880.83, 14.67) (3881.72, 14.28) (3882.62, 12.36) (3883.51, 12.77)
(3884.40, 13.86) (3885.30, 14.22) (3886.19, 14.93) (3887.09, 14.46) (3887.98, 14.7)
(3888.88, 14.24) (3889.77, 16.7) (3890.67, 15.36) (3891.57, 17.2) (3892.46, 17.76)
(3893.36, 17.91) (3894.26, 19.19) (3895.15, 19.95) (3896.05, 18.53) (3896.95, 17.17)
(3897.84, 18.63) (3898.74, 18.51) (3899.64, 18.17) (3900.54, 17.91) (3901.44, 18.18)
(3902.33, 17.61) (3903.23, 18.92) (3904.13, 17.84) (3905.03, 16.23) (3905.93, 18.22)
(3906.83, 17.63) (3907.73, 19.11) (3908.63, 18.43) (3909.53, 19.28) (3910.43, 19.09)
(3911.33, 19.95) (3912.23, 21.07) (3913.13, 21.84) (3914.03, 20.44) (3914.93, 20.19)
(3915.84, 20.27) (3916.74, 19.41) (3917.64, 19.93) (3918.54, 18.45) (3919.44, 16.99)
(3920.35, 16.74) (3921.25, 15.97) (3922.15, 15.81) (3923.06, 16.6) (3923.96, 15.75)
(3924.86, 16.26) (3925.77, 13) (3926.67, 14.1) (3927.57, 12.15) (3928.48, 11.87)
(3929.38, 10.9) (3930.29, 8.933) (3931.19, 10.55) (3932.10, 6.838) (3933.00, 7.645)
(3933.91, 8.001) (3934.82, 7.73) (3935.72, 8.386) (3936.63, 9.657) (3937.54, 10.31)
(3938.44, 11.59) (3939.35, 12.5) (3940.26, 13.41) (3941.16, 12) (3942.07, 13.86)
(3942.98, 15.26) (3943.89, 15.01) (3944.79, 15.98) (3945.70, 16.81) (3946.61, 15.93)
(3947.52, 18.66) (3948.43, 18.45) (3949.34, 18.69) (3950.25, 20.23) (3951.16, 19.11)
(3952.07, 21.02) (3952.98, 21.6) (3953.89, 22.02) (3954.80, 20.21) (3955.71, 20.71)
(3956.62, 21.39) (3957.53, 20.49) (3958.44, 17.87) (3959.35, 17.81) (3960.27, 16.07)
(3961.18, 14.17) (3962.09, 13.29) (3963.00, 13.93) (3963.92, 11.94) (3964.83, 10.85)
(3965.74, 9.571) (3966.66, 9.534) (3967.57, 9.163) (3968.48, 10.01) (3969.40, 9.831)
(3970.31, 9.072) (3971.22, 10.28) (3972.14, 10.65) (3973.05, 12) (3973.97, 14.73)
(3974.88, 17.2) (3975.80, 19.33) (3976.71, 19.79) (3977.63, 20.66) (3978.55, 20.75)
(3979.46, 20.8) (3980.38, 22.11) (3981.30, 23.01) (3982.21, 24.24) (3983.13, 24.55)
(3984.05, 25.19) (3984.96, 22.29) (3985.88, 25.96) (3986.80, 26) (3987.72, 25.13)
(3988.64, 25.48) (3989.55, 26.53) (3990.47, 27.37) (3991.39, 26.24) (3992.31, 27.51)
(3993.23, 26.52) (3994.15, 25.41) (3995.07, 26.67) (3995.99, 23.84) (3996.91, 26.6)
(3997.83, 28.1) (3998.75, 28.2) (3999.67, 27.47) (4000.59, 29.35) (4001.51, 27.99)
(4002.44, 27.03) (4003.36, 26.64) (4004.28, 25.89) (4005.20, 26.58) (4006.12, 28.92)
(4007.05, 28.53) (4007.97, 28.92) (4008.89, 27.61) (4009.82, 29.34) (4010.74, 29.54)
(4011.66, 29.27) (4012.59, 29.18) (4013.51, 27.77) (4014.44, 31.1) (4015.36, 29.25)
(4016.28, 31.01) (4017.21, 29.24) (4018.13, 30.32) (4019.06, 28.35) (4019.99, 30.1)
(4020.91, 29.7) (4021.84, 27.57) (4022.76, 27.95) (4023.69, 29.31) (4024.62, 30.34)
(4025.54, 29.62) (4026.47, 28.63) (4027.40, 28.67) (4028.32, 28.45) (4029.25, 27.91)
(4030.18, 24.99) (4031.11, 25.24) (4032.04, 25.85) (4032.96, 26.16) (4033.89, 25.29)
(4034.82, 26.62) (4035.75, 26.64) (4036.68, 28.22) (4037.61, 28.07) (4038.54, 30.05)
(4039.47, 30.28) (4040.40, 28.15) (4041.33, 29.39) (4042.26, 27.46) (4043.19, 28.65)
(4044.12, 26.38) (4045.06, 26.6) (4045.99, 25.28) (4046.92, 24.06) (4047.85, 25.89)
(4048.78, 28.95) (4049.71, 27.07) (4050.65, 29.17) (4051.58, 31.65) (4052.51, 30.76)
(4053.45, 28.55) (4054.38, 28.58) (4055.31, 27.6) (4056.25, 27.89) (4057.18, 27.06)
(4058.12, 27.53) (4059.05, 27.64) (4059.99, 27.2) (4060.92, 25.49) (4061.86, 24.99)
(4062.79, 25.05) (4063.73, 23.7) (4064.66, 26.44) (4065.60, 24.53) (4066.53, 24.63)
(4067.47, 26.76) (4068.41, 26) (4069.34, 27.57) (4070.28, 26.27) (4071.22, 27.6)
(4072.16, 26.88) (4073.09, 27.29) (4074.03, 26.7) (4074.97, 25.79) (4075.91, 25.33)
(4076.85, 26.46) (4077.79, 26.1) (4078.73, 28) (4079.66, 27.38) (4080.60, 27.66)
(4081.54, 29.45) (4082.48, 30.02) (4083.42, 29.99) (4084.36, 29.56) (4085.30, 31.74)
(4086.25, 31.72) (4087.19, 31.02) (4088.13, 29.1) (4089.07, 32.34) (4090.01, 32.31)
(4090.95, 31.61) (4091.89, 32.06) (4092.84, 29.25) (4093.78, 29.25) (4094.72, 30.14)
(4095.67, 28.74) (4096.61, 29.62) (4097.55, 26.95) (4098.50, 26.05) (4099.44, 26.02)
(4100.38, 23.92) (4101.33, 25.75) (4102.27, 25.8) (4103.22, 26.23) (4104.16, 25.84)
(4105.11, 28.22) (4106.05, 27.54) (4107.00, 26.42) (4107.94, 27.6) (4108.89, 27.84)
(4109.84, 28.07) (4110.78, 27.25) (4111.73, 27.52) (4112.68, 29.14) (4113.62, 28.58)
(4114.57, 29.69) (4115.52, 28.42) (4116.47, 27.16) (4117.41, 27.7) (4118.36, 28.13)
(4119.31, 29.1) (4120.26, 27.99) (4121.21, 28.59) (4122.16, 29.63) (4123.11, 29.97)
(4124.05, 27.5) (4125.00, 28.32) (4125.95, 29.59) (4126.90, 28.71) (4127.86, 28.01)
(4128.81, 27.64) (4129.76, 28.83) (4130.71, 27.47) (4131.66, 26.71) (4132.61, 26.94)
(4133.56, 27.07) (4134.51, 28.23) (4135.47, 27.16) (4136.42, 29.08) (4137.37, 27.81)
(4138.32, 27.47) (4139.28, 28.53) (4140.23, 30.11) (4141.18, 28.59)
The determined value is 2.04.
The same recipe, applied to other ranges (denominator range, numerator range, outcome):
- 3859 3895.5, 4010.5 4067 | 2.13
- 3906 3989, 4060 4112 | 1.80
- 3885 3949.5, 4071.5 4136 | 1.96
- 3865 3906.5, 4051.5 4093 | 2.00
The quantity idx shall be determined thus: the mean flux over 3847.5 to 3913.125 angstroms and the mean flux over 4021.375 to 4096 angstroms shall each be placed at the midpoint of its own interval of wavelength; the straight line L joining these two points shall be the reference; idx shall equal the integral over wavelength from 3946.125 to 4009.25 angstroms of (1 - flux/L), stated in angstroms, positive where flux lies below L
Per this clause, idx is 4.0 angstroms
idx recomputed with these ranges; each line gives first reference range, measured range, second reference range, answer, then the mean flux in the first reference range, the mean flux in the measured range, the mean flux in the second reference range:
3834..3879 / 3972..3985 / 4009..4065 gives 1.7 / 12.5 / 20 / 28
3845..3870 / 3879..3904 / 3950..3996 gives -2.4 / 13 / 16.3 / 19.2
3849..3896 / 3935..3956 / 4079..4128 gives 2.9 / 13.9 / 16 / 28.6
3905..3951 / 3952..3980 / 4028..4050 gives 5.3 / 15.3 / 15.6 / 27.1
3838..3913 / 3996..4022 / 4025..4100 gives -4.8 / 14.7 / 28.5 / 27.8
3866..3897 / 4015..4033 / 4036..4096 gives -2.6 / 14.6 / 28.5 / 28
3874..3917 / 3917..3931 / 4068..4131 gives 2.7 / 16.9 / 14.9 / 28.2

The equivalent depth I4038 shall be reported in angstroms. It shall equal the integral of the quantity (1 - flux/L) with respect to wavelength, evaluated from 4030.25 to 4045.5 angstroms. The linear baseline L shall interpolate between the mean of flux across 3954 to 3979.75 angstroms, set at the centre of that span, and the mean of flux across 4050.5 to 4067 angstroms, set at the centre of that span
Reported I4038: -1.9 angstroms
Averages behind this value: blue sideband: 15.1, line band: 27.4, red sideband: 27.1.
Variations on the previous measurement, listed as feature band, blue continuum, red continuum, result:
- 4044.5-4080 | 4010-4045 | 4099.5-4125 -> 1.57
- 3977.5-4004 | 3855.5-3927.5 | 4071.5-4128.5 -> -4.60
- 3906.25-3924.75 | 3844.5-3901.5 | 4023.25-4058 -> -1.00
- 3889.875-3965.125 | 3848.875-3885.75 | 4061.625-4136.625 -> 1.97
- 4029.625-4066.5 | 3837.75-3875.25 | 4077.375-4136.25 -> -3.65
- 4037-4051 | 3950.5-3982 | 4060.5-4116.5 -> -2.45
